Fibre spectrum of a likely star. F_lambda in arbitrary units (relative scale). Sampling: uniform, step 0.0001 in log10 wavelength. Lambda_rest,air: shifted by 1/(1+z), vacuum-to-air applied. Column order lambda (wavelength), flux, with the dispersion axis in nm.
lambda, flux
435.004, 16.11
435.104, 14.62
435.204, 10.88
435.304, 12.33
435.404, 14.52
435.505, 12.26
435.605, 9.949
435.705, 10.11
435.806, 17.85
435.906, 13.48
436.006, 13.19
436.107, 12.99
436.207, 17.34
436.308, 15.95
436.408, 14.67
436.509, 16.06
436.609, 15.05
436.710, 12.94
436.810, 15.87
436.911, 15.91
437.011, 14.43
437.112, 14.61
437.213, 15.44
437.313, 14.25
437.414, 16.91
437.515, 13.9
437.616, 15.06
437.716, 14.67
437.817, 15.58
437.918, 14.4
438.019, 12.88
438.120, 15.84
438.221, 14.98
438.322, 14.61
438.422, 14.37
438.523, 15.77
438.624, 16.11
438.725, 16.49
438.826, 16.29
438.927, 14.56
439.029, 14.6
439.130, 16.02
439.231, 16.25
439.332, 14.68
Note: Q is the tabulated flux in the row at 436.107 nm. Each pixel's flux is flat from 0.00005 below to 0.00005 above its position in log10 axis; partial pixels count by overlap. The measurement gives 12.99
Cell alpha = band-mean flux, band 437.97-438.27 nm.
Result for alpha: 14.6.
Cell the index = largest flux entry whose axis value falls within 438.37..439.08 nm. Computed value 16.49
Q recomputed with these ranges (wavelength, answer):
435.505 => 12.26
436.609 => 15.05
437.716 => 14.67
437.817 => 15.58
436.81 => 15.87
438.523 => 15.77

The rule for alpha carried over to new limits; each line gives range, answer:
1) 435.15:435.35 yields 11.7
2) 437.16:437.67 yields 15.1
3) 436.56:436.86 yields 14.6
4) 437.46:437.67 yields 14.6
